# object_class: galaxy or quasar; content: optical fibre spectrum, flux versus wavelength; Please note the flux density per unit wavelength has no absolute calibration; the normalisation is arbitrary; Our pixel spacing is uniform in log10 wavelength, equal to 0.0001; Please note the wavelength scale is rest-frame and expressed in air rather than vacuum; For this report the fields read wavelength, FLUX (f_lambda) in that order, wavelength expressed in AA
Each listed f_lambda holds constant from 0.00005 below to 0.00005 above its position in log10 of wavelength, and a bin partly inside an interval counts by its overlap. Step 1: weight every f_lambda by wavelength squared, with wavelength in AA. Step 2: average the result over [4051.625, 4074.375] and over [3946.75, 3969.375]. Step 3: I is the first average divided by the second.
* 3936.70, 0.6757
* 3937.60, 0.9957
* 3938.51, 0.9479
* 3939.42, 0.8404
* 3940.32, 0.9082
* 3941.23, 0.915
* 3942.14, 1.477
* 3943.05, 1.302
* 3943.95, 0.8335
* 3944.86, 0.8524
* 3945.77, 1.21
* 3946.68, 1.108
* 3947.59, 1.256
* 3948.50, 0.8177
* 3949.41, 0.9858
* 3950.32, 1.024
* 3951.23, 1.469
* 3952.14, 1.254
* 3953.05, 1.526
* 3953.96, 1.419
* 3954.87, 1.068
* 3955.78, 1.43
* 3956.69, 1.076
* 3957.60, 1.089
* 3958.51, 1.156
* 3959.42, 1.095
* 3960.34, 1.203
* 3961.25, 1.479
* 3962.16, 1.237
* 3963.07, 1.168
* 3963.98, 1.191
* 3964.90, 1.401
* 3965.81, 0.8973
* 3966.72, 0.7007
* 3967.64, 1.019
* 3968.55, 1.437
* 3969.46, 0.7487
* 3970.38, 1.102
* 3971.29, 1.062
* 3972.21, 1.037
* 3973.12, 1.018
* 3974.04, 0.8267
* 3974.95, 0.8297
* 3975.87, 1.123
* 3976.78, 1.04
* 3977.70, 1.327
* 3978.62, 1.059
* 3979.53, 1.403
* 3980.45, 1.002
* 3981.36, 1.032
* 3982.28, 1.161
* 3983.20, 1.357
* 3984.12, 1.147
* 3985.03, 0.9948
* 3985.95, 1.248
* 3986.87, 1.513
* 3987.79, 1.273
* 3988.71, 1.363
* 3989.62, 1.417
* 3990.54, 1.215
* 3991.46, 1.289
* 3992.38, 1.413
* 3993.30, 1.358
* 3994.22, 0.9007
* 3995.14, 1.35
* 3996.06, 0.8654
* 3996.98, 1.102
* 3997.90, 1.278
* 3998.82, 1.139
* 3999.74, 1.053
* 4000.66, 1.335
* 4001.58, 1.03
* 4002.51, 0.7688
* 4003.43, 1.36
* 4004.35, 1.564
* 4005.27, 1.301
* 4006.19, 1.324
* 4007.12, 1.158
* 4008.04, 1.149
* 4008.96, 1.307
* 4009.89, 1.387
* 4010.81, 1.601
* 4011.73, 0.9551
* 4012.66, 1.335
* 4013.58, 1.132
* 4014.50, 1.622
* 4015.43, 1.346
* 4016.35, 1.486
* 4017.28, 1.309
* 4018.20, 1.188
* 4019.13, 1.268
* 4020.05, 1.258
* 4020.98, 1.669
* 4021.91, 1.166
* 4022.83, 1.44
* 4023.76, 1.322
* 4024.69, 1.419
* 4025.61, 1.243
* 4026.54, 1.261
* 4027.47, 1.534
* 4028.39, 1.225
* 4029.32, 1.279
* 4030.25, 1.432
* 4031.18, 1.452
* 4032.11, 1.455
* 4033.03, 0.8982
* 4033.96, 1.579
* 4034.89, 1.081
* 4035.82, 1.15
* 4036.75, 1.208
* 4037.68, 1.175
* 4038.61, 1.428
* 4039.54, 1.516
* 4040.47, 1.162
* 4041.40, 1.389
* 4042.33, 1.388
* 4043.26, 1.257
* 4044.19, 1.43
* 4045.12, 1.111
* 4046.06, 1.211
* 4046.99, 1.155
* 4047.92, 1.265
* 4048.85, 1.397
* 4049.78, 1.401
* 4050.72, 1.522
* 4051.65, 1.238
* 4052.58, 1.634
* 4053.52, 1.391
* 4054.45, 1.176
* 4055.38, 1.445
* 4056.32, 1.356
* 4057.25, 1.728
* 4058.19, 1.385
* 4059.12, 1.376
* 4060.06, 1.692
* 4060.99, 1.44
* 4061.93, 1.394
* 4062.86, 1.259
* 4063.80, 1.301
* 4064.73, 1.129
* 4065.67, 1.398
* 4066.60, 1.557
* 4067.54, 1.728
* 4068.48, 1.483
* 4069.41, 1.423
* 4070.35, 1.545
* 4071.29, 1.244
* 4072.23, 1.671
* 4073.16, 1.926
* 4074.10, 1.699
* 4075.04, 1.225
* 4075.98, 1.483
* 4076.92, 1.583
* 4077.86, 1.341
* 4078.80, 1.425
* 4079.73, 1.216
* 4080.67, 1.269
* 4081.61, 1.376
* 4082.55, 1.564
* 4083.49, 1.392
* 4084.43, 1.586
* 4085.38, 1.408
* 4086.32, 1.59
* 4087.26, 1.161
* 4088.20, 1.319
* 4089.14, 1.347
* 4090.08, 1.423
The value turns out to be 1.32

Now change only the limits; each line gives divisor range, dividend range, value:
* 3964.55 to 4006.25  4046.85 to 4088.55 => 1.29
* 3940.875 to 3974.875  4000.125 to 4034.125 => 1.20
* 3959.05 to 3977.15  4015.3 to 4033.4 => 1.27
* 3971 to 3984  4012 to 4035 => 1.25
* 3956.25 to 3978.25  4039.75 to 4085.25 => 1.35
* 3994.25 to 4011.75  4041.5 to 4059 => 1.15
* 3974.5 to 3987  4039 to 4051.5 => 1.19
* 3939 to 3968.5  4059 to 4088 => 1.34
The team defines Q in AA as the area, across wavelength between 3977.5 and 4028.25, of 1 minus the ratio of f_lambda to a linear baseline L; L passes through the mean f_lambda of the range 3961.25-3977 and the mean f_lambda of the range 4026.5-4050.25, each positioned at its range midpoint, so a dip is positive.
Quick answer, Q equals -3.6 AA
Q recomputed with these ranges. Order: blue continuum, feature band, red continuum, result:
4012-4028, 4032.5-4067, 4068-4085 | 1.7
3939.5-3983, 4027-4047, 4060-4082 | 0.7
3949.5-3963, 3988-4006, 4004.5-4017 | 1.2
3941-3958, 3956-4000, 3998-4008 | 1.3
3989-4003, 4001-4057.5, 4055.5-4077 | -0.2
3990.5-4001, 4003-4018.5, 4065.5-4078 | -0.9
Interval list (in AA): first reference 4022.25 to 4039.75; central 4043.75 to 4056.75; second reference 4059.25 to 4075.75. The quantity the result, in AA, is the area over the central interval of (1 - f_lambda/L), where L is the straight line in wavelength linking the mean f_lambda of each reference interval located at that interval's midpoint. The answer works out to 0.59 AA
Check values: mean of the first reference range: 1.32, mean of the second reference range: 1.48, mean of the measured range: 1.34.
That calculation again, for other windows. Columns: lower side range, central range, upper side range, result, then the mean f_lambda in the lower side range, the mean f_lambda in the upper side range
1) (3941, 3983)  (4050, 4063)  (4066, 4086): -0.1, 1.13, 1.48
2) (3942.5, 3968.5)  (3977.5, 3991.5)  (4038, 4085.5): -0.1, 1.16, 1.41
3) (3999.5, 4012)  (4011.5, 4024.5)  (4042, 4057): -0.6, 1.24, 1.34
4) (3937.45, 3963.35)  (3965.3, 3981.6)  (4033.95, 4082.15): 2.2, 1.14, 1.39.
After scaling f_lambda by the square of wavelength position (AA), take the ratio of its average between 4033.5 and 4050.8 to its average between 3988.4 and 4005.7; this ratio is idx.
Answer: 1.1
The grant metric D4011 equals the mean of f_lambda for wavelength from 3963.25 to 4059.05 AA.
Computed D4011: 1.25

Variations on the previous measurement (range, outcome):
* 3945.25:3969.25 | 1.18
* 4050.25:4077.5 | 1.46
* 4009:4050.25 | 1.32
